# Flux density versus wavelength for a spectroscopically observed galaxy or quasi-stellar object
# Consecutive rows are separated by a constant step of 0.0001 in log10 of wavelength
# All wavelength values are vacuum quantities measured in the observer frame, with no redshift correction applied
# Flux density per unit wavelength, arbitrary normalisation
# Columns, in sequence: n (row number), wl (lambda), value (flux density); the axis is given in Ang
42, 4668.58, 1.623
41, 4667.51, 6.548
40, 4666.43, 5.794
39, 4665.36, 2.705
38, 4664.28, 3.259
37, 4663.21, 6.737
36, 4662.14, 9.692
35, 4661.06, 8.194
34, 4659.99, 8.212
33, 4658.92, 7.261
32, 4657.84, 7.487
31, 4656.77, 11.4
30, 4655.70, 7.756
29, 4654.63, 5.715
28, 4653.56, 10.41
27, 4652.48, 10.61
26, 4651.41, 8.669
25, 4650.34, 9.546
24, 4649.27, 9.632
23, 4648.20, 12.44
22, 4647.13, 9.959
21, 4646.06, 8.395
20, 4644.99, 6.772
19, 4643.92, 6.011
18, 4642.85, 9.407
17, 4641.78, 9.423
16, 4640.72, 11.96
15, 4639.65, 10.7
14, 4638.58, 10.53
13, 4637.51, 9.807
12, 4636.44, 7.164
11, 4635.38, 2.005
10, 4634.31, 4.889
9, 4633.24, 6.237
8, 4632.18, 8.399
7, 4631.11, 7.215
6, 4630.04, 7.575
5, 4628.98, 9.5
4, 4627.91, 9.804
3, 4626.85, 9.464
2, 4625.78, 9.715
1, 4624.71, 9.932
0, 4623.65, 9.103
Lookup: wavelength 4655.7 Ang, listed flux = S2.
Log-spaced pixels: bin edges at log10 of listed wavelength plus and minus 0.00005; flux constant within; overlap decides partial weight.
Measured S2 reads 7.756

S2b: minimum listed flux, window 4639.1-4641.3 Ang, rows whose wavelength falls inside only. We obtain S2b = 10.7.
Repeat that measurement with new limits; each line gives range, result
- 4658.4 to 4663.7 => 6.737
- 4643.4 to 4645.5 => 6.011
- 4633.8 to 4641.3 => 2.005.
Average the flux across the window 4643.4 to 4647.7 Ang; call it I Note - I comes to 7.83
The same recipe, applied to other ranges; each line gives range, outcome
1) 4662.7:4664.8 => 5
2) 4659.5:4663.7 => 8.23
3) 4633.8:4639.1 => 6.88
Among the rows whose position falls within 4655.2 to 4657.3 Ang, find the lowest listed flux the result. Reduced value 7.756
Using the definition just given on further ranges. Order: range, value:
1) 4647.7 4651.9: 8.669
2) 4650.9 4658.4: 5.715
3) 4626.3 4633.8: 6.237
